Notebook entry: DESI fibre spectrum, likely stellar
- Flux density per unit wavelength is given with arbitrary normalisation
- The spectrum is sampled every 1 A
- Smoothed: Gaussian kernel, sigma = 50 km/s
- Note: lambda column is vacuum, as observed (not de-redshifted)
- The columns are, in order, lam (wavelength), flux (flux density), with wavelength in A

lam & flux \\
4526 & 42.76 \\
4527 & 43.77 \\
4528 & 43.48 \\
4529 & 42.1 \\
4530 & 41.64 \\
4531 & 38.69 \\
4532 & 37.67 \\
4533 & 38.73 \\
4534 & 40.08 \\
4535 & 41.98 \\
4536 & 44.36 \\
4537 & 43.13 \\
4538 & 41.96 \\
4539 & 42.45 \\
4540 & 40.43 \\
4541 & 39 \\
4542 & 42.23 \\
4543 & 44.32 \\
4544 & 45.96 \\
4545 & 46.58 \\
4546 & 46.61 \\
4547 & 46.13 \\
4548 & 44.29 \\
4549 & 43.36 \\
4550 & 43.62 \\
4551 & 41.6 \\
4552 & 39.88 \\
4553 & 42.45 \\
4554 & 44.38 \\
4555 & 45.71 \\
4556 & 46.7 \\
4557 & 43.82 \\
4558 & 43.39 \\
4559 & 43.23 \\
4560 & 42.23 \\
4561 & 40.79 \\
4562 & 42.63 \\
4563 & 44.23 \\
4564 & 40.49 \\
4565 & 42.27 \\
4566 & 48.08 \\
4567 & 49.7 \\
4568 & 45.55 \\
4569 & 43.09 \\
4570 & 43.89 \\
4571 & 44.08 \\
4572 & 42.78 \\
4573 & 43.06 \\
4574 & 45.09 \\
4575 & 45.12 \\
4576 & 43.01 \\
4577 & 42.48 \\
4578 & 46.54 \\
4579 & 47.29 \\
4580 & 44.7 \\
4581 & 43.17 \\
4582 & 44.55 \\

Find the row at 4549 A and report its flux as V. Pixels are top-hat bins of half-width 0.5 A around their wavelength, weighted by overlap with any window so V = 43.36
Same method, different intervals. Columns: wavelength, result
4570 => 43.89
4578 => 46.54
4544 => 45.96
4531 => 38.69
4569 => 43.09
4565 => 42.27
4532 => 37.67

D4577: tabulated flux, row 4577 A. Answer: 42.48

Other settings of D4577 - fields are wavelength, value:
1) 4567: 49.7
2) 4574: 45.09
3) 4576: 43.01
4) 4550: 43.62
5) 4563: 44.23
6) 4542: 42.23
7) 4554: 44.38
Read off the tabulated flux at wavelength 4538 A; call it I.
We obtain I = 41.96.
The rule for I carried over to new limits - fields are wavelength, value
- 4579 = 47.29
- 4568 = 45.55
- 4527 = 43.77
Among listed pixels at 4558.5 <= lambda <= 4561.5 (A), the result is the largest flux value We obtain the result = 43.23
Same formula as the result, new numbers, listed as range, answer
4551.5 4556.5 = 46.7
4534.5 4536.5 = 44.36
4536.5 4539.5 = 43.13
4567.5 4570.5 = 45.55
